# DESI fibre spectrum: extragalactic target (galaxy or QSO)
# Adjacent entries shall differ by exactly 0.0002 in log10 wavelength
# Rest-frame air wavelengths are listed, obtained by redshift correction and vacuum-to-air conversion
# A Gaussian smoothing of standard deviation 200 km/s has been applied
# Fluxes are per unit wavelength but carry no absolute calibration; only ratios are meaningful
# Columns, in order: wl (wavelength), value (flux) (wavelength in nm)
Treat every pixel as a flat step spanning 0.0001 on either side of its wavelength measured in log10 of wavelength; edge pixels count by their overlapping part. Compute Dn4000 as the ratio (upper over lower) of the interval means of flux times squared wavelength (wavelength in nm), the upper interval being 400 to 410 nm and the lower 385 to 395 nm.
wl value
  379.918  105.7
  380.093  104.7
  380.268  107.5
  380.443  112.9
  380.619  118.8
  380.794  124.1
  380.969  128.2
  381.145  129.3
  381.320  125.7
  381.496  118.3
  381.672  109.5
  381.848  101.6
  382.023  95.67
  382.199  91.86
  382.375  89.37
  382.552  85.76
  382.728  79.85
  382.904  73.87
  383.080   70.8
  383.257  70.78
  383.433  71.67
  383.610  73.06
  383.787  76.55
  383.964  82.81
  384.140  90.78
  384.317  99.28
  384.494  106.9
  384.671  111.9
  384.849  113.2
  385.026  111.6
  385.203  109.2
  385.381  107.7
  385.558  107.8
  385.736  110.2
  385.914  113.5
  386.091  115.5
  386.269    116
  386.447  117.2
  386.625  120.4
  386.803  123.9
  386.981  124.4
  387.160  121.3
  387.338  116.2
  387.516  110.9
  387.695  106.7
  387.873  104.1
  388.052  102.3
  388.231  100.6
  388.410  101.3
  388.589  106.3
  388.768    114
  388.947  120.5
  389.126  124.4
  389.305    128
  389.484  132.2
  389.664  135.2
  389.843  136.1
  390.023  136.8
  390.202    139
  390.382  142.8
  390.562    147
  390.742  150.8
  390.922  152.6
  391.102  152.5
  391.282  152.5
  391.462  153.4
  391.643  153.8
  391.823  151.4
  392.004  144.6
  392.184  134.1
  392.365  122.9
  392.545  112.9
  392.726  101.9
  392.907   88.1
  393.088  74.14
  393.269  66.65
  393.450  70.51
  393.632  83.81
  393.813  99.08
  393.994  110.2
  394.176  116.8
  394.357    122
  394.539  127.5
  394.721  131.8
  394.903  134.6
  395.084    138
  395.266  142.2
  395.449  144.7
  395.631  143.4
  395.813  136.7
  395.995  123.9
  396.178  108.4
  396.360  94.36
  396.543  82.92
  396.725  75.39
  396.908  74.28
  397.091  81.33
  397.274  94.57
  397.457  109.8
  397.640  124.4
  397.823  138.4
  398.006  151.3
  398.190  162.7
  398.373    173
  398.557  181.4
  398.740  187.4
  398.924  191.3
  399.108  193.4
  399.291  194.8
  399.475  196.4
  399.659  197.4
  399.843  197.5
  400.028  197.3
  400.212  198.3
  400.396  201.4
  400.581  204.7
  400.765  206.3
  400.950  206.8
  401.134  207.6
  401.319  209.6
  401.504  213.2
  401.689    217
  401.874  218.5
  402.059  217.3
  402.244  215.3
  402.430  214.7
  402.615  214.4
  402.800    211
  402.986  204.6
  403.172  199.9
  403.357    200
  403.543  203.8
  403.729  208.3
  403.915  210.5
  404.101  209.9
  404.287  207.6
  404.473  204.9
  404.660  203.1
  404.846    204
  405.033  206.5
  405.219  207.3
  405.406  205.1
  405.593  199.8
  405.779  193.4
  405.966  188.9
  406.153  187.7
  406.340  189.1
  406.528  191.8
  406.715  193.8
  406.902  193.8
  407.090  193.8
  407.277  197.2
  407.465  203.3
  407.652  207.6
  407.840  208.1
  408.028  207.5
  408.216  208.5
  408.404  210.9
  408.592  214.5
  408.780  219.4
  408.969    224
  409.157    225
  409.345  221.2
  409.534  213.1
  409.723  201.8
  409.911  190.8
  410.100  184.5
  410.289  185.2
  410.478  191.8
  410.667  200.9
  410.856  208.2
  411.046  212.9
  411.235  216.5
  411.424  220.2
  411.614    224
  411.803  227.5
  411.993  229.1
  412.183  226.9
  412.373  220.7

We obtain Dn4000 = 1.9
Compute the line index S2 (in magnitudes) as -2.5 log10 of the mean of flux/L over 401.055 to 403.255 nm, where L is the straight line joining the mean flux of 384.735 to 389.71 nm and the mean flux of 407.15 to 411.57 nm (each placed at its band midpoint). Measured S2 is -0.19 mag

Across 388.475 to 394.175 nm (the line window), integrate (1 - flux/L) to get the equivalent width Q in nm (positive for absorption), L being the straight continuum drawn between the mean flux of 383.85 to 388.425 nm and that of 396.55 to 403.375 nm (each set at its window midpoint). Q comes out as 0.46 nm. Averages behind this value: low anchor 109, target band 124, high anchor 179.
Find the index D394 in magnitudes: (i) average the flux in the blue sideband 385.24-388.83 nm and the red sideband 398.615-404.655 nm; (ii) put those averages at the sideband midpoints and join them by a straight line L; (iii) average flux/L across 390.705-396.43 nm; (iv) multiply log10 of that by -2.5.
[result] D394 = 0.23 mag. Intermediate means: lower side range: 112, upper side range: 205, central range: 123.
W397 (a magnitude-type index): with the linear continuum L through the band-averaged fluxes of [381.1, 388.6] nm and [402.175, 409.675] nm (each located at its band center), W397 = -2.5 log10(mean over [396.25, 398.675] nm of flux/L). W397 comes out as 0.35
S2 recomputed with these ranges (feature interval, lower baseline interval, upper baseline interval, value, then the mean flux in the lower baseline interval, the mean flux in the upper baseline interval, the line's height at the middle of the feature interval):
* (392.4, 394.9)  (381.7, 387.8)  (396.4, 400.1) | 0.29 mag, 101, 149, 133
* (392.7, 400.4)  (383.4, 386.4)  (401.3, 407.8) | 0.23 mag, 102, 204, 162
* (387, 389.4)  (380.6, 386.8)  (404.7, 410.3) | 0.08 mag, 102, 203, 121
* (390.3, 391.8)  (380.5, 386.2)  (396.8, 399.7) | -0.18 mag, 101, 152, 127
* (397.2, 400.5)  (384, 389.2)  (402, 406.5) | 0.03 mag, 111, 204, 176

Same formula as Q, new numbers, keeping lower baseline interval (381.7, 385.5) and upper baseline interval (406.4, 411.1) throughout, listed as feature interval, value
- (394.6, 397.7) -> 0.69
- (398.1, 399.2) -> -0.16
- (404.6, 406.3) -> -0.09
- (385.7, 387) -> -0.17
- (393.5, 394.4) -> 0.22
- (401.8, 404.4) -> -0.45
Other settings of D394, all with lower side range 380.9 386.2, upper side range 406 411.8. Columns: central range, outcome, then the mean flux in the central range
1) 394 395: 0.158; 125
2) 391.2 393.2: 0.076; 126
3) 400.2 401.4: -0.198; 205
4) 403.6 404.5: -0.130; 208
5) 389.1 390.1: -0.069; 133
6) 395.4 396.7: 0.285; 116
